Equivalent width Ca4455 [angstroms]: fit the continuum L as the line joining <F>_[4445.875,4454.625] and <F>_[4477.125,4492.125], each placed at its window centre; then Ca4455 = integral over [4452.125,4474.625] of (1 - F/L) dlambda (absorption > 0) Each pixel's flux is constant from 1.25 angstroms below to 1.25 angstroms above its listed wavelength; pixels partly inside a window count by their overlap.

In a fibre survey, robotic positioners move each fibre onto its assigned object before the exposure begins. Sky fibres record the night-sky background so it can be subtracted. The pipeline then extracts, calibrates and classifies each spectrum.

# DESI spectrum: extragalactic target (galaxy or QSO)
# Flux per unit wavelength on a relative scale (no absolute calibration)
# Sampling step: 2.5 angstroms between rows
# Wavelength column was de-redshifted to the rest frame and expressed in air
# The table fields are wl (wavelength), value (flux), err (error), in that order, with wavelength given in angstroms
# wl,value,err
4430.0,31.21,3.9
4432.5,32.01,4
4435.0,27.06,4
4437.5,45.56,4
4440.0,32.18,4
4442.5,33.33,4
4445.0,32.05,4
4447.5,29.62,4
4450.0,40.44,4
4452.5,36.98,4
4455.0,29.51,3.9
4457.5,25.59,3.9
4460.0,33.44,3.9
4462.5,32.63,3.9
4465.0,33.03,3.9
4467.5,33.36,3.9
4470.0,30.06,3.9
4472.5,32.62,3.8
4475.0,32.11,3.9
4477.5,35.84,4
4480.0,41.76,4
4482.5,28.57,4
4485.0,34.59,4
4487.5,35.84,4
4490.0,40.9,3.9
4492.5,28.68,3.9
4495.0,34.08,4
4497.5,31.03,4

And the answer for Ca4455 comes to 2.3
